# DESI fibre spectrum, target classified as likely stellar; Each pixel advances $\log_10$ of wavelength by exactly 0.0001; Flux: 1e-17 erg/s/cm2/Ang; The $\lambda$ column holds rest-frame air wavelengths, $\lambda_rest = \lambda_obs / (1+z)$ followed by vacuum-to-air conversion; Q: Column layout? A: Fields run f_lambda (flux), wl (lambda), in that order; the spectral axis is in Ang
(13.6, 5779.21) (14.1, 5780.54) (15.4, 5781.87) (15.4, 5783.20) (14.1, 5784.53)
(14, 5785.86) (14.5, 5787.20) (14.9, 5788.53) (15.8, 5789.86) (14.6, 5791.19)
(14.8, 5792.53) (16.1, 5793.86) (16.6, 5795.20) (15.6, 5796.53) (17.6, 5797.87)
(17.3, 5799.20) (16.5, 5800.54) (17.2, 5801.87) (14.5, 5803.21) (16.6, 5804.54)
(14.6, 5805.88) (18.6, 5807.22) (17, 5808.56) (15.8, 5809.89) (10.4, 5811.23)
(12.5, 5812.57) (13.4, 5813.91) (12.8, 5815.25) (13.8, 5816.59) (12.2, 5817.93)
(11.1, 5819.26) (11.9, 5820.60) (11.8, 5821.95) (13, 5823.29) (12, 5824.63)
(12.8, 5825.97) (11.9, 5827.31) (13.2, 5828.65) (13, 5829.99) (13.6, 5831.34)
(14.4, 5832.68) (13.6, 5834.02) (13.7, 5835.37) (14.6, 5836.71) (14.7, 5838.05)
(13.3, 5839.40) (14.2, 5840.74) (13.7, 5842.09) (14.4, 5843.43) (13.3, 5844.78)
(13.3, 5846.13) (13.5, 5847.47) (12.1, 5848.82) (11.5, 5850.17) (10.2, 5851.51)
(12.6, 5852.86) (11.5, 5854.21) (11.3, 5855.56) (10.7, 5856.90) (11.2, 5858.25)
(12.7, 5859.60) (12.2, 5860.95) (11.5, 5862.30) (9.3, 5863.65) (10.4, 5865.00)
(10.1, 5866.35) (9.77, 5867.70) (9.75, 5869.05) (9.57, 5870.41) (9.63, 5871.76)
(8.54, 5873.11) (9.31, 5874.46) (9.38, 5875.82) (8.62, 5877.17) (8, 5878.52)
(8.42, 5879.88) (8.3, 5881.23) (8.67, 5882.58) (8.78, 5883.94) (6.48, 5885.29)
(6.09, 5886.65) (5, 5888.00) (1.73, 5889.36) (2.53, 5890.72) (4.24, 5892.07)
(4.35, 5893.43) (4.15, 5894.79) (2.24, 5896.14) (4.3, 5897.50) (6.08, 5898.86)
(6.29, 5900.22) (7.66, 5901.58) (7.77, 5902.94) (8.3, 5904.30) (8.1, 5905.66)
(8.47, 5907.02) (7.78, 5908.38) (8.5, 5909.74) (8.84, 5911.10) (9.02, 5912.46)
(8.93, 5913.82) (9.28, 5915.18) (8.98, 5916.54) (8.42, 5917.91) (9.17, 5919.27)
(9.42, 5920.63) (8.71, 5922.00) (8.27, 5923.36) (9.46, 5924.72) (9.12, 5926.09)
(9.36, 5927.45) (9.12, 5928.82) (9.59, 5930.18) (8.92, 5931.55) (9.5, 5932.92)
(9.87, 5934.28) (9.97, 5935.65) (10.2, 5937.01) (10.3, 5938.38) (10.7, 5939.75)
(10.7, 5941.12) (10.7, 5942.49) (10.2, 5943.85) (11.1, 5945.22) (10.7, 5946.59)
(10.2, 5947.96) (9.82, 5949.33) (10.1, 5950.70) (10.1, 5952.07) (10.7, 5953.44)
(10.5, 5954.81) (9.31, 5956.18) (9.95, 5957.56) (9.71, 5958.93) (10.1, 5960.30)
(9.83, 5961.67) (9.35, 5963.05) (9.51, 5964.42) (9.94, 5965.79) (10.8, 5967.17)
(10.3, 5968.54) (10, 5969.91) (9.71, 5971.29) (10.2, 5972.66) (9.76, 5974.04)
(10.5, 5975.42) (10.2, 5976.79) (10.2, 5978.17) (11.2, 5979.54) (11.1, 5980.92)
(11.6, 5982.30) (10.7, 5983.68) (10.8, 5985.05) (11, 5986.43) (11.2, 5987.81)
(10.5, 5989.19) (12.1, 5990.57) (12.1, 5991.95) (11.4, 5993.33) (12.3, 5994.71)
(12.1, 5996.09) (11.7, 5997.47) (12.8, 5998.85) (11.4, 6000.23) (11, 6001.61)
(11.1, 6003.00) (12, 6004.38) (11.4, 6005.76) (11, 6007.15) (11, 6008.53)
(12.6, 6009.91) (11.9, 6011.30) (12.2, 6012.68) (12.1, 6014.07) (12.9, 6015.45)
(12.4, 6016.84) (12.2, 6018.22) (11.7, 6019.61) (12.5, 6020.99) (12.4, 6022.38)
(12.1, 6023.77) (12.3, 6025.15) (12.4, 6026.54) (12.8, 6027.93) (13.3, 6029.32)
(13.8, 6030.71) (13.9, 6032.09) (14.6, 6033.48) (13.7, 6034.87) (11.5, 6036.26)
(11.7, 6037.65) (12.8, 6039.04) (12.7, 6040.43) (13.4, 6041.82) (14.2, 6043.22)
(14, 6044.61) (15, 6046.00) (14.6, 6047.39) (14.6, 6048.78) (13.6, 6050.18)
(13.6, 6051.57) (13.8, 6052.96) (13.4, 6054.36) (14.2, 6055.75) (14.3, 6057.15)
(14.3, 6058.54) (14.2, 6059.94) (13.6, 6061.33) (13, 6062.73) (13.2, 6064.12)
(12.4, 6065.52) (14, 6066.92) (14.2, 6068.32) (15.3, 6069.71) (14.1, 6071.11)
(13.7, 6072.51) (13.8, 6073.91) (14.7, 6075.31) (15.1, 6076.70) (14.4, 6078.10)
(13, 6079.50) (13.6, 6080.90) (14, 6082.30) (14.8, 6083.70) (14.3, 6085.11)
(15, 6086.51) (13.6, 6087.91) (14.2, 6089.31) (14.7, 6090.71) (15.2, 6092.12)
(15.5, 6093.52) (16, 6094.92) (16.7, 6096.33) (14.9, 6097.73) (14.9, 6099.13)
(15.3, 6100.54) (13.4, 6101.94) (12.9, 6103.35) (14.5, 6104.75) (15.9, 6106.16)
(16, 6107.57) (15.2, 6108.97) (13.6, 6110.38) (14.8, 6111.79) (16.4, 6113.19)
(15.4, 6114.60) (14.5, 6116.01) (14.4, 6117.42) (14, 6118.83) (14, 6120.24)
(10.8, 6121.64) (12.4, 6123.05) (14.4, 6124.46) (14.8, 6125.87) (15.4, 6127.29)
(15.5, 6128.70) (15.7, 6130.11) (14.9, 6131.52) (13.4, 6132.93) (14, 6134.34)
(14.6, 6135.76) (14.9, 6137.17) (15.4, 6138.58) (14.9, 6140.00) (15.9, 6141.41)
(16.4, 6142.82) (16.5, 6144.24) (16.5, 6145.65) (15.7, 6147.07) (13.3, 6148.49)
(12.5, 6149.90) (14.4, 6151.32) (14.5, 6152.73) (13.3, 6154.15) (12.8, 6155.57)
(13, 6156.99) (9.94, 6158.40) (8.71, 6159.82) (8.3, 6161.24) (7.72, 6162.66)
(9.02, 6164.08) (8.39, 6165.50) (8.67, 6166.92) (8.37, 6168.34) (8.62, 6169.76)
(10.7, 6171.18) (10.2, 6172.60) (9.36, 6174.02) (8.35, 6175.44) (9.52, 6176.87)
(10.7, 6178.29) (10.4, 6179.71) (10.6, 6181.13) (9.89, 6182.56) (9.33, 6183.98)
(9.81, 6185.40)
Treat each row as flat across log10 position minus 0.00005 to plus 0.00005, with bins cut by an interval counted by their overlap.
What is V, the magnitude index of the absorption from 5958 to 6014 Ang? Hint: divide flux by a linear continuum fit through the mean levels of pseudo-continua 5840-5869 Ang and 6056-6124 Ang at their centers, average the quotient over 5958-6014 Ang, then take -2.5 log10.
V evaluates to 0.20 mag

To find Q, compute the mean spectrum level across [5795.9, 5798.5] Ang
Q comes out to 16.6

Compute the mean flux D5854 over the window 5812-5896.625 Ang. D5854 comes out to 10.6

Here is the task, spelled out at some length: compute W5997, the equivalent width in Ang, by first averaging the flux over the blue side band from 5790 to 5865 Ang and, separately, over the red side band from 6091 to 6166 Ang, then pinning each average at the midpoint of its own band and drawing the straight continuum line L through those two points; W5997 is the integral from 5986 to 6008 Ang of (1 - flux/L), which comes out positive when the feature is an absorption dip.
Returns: 3.6 Ang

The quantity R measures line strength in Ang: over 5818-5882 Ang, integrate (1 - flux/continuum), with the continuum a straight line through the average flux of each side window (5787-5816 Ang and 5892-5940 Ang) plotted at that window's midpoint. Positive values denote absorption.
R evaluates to 3.7 Ang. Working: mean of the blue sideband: 15.4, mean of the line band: 11.6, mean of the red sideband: 8.18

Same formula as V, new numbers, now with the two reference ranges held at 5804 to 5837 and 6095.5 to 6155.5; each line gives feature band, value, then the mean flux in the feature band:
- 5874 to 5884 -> 0.50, 8.66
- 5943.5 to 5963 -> 0.35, 10.1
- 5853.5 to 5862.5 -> 0.18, 11.6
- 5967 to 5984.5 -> 0.32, 10.5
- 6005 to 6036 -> 0.14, 12.5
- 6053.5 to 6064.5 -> 0.05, 13.8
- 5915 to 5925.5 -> 0.48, 8.95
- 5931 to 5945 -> 0.35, 10.2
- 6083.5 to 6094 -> -0.01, 14.6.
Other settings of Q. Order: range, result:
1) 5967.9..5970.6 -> 10.2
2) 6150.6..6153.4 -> 14.5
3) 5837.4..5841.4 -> 14.1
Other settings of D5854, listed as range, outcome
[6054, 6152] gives 14.5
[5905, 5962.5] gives 9.57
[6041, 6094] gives 14.1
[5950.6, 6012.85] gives 10.8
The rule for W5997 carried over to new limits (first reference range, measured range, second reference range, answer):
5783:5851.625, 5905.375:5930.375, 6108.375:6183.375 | 8.8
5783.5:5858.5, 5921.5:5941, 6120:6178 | 5.6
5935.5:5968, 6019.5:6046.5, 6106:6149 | -1.6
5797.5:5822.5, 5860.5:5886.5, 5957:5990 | 7.4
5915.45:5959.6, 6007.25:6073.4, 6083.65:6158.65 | -4.0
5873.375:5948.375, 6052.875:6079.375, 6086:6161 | -2.6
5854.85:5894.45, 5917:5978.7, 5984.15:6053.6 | 3.7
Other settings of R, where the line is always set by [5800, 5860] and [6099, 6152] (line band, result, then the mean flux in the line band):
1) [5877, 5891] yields 7.2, 6.64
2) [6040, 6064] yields 0.7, 13.9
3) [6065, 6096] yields 0.2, 14.4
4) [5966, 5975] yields 2.5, 10.1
